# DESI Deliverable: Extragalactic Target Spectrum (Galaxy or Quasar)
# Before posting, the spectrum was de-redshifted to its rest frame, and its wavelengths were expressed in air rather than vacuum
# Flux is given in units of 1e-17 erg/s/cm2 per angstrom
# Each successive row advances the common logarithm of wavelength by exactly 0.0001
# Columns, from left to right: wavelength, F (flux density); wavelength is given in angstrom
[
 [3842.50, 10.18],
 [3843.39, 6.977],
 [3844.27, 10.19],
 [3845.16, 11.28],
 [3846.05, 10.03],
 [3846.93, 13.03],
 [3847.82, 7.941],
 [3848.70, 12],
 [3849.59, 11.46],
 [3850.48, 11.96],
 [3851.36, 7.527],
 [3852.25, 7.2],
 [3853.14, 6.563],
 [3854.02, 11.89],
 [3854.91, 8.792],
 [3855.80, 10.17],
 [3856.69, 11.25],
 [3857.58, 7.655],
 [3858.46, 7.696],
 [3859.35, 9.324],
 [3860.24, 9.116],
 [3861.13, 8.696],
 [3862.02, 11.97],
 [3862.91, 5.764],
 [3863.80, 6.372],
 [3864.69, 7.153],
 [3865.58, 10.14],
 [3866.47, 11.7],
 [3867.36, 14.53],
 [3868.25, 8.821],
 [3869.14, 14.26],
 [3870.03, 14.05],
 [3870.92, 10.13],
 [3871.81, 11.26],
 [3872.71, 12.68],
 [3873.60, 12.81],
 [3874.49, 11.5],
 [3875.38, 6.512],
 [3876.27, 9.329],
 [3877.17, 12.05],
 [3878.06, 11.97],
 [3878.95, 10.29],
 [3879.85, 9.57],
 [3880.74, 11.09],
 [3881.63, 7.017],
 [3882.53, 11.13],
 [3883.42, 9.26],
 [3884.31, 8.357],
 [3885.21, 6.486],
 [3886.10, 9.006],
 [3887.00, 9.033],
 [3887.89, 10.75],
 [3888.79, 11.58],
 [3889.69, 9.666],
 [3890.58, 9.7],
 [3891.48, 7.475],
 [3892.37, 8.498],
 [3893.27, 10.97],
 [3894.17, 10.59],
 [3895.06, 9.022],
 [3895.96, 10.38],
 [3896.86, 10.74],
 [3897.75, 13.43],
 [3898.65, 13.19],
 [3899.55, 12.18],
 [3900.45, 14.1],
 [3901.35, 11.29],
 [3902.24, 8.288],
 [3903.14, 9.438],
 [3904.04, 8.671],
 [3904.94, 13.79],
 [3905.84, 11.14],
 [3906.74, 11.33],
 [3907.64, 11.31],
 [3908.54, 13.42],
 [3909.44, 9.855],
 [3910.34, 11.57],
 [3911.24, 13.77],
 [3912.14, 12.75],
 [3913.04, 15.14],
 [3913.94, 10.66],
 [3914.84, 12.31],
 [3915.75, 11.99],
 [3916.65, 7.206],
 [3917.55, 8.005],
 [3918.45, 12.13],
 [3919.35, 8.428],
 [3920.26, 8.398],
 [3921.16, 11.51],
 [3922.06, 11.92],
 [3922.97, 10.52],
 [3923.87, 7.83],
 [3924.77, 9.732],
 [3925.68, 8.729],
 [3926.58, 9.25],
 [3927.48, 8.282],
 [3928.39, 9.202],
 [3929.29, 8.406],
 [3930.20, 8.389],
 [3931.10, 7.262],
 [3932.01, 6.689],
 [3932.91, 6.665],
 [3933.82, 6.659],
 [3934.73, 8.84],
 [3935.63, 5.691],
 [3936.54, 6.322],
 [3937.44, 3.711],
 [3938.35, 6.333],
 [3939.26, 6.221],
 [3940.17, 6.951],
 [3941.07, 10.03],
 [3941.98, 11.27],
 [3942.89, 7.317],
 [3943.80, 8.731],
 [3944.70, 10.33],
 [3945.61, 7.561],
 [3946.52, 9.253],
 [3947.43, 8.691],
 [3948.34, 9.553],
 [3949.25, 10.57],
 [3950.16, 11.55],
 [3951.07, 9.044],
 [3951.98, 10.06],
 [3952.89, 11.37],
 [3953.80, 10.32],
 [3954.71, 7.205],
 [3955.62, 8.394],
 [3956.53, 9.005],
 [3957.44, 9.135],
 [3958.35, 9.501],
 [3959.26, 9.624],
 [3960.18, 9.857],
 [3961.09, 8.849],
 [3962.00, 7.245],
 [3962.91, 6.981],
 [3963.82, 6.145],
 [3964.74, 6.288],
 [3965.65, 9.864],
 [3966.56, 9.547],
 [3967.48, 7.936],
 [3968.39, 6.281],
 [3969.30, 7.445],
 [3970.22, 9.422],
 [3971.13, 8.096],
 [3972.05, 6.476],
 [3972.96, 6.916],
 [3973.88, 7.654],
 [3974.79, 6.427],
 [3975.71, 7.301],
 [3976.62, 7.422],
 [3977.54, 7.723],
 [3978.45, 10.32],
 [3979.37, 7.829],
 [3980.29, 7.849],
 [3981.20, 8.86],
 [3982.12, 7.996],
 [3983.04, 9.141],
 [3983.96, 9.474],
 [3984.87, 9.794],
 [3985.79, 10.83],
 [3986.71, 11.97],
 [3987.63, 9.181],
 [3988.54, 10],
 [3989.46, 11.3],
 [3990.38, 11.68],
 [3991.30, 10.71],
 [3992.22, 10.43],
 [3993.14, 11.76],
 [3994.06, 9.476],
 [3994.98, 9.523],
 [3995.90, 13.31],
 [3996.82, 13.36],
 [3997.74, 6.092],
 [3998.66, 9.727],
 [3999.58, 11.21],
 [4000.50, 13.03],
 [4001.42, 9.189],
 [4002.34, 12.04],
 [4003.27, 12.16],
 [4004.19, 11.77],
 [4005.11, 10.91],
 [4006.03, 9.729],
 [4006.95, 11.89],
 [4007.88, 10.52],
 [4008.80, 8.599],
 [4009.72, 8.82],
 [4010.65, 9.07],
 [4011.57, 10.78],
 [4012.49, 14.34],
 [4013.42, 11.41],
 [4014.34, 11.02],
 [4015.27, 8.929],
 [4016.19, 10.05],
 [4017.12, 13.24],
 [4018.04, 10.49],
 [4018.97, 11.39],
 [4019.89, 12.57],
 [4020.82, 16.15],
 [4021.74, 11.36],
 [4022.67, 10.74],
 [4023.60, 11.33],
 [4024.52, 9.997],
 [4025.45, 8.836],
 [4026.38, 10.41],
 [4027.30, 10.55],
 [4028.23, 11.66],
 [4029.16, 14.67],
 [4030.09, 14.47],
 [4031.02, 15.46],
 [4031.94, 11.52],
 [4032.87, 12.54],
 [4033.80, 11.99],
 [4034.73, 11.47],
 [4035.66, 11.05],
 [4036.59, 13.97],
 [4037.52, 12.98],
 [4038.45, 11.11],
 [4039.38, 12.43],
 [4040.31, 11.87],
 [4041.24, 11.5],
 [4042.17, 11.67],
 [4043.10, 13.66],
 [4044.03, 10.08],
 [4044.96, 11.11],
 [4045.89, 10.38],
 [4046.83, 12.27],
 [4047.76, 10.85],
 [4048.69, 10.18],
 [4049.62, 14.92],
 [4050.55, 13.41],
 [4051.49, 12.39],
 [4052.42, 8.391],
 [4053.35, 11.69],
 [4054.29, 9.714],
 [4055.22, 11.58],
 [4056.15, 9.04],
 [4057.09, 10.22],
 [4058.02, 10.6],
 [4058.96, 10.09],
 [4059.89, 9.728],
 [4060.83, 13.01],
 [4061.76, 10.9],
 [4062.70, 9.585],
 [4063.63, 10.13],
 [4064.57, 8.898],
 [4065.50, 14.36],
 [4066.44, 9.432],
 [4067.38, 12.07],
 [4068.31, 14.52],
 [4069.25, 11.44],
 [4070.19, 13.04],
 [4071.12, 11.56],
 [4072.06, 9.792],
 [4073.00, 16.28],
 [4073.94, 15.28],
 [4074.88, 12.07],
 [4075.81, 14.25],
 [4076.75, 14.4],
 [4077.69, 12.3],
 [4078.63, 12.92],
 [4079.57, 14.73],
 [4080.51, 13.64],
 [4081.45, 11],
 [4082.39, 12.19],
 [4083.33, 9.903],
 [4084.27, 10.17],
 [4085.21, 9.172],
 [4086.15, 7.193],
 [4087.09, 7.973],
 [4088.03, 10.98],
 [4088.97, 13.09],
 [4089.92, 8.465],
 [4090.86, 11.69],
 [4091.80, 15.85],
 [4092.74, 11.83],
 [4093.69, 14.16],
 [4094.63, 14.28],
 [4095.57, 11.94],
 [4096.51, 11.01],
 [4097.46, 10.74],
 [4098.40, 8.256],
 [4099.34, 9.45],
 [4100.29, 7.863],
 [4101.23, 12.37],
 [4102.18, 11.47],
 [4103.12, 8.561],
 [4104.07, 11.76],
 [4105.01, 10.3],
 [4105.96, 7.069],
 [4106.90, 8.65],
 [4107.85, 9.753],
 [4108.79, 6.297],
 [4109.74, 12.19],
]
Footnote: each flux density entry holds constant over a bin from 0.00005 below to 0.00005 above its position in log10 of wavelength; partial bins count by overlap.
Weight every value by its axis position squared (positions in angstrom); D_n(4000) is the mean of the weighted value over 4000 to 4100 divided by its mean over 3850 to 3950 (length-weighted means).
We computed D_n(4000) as 1.28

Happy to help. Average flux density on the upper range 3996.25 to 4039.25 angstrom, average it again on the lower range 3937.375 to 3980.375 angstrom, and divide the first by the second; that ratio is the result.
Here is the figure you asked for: 1.36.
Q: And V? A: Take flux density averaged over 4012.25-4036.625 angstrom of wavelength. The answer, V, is 11.9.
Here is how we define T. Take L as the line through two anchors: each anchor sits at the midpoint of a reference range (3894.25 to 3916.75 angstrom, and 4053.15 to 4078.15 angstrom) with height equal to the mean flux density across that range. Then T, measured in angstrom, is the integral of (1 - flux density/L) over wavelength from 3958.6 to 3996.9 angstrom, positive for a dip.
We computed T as 8.7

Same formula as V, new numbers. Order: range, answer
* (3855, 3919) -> 10.5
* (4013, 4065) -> 11.5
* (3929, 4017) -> 9.15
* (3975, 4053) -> 11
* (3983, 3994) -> 10.5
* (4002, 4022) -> 11.2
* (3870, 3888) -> 10.1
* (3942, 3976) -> 8.58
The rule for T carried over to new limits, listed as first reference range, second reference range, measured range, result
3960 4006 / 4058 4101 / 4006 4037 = -3.94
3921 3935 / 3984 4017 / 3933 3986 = 6.72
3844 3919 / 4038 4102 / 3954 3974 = 5.09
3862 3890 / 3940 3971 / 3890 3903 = -1.10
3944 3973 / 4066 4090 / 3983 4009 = -2.60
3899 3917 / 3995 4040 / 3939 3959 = 3.98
